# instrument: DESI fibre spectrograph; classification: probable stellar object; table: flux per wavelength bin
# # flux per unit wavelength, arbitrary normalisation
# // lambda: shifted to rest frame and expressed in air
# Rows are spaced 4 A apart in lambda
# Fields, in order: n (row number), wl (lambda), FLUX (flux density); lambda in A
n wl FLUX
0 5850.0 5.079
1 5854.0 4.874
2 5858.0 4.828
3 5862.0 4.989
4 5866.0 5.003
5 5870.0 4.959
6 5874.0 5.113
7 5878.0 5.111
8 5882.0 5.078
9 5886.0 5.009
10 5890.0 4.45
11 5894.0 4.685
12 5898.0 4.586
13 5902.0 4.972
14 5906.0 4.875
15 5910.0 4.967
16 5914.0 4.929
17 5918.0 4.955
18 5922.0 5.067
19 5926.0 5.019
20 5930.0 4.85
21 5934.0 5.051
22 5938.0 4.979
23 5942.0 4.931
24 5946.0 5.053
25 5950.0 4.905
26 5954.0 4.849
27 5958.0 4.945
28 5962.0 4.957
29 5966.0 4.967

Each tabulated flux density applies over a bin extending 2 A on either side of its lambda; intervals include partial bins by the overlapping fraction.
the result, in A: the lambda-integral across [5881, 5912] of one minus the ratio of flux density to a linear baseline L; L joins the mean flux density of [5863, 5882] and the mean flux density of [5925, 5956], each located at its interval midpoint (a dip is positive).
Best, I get 1.2 A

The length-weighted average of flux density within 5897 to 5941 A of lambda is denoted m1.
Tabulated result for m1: 4.94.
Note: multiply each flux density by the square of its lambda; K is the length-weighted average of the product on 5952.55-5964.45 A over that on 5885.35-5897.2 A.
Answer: 1.1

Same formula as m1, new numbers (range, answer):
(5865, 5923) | 4.91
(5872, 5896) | 4.91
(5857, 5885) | 5.02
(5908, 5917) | 4.95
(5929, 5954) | 4.96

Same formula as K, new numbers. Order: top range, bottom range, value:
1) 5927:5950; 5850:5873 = 1.03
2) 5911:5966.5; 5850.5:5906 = 1.03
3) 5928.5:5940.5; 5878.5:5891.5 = 1.03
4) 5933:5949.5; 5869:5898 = 1.04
